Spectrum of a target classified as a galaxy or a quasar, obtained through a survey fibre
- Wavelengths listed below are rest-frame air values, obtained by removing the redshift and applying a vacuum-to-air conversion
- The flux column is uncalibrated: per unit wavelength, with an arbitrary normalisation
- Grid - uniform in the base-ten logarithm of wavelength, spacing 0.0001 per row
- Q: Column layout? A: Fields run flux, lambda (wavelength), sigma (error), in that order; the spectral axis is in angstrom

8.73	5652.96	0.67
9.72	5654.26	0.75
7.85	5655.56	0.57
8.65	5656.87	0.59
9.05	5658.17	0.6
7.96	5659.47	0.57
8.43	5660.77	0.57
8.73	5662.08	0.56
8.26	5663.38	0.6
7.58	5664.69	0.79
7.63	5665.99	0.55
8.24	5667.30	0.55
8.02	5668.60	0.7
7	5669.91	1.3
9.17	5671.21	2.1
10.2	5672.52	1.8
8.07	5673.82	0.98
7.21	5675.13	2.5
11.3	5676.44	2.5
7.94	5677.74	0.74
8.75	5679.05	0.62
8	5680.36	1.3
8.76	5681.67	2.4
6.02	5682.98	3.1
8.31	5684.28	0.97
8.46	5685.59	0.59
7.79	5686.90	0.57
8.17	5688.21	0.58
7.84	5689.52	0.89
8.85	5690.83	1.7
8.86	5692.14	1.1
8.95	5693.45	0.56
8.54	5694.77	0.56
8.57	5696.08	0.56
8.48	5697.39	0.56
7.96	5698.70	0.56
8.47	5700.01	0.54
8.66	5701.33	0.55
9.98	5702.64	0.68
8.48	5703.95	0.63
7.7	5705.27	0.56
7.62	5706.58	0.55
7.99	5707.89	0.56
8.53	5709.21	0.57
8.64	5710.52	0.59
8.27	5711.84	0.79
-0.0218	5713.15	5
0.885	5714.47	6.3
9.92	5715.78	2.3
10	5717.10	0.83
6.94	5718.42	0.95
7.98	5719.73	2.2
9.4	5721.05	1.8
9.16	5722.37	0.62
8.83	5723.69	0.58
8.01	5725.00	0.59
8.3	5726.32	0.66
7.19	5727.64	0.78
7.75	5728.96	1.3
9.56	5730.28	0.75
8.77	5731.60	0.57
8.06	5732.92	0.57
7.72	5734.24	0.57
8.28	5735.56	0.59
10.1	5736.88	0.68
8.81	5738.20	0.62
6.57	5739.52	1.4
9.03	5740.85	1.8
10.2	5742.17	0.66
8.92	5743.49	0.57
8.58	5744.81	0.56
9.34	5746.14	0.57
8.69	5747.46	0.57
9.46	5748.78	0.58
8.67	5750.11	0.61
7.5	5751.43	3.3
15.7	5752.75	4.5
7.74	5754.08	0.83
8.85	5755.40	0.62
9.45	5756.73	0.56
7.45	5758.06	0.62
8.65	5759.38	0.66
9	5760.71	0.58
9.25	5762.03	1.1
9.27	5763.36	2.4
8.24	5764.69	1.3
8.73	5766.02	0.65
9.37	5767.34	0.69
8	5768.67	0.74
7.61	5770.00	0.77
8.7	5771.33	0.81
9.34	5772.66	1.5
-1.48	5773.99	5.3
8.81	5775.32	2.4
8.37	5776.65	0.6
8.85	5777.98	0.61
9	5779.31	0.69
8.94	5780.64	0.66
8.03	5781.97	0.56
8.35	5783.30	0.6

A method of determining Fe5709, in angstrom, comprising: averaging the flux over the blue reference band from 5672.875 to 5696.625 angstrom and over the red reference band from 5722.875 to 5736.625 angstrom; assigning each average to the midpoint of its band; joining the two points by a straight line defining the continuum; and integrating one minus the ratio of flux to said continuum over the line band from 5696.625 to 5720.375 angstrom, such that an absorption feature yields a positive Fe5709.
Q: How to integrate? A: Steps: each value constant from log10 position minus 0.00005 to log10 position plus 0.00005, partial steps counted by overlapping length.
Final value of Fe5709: 2.2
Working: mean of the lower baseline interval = 8.38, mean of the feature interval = 7.59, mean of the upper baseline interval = 8.31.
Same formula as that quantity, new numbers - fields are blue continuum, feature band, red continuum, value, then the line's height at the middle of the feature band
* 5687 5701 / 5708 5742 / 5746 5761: 3.64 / 8.84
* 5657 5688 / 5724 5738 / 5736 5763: 0.80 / 8.9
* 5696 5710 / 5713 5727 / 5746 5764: 1.93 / 8.67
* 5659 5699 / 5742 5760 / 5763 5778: -3.06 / 7.87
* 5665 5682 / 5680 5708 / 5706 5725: -1.19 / 7.97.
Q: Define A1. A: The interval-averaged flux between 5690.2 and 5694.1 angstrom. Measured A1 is 8.89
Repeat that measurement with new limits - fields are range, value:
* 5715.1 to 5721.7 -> 8.82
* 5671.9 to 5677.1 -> 9.2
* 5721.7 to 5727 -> 8.57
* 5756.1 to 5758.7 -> 8.43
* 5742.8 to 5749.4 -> 9.01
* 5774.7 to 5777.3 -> 8.59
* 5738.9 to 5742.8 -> 8.59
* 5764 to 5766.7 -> 8.51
